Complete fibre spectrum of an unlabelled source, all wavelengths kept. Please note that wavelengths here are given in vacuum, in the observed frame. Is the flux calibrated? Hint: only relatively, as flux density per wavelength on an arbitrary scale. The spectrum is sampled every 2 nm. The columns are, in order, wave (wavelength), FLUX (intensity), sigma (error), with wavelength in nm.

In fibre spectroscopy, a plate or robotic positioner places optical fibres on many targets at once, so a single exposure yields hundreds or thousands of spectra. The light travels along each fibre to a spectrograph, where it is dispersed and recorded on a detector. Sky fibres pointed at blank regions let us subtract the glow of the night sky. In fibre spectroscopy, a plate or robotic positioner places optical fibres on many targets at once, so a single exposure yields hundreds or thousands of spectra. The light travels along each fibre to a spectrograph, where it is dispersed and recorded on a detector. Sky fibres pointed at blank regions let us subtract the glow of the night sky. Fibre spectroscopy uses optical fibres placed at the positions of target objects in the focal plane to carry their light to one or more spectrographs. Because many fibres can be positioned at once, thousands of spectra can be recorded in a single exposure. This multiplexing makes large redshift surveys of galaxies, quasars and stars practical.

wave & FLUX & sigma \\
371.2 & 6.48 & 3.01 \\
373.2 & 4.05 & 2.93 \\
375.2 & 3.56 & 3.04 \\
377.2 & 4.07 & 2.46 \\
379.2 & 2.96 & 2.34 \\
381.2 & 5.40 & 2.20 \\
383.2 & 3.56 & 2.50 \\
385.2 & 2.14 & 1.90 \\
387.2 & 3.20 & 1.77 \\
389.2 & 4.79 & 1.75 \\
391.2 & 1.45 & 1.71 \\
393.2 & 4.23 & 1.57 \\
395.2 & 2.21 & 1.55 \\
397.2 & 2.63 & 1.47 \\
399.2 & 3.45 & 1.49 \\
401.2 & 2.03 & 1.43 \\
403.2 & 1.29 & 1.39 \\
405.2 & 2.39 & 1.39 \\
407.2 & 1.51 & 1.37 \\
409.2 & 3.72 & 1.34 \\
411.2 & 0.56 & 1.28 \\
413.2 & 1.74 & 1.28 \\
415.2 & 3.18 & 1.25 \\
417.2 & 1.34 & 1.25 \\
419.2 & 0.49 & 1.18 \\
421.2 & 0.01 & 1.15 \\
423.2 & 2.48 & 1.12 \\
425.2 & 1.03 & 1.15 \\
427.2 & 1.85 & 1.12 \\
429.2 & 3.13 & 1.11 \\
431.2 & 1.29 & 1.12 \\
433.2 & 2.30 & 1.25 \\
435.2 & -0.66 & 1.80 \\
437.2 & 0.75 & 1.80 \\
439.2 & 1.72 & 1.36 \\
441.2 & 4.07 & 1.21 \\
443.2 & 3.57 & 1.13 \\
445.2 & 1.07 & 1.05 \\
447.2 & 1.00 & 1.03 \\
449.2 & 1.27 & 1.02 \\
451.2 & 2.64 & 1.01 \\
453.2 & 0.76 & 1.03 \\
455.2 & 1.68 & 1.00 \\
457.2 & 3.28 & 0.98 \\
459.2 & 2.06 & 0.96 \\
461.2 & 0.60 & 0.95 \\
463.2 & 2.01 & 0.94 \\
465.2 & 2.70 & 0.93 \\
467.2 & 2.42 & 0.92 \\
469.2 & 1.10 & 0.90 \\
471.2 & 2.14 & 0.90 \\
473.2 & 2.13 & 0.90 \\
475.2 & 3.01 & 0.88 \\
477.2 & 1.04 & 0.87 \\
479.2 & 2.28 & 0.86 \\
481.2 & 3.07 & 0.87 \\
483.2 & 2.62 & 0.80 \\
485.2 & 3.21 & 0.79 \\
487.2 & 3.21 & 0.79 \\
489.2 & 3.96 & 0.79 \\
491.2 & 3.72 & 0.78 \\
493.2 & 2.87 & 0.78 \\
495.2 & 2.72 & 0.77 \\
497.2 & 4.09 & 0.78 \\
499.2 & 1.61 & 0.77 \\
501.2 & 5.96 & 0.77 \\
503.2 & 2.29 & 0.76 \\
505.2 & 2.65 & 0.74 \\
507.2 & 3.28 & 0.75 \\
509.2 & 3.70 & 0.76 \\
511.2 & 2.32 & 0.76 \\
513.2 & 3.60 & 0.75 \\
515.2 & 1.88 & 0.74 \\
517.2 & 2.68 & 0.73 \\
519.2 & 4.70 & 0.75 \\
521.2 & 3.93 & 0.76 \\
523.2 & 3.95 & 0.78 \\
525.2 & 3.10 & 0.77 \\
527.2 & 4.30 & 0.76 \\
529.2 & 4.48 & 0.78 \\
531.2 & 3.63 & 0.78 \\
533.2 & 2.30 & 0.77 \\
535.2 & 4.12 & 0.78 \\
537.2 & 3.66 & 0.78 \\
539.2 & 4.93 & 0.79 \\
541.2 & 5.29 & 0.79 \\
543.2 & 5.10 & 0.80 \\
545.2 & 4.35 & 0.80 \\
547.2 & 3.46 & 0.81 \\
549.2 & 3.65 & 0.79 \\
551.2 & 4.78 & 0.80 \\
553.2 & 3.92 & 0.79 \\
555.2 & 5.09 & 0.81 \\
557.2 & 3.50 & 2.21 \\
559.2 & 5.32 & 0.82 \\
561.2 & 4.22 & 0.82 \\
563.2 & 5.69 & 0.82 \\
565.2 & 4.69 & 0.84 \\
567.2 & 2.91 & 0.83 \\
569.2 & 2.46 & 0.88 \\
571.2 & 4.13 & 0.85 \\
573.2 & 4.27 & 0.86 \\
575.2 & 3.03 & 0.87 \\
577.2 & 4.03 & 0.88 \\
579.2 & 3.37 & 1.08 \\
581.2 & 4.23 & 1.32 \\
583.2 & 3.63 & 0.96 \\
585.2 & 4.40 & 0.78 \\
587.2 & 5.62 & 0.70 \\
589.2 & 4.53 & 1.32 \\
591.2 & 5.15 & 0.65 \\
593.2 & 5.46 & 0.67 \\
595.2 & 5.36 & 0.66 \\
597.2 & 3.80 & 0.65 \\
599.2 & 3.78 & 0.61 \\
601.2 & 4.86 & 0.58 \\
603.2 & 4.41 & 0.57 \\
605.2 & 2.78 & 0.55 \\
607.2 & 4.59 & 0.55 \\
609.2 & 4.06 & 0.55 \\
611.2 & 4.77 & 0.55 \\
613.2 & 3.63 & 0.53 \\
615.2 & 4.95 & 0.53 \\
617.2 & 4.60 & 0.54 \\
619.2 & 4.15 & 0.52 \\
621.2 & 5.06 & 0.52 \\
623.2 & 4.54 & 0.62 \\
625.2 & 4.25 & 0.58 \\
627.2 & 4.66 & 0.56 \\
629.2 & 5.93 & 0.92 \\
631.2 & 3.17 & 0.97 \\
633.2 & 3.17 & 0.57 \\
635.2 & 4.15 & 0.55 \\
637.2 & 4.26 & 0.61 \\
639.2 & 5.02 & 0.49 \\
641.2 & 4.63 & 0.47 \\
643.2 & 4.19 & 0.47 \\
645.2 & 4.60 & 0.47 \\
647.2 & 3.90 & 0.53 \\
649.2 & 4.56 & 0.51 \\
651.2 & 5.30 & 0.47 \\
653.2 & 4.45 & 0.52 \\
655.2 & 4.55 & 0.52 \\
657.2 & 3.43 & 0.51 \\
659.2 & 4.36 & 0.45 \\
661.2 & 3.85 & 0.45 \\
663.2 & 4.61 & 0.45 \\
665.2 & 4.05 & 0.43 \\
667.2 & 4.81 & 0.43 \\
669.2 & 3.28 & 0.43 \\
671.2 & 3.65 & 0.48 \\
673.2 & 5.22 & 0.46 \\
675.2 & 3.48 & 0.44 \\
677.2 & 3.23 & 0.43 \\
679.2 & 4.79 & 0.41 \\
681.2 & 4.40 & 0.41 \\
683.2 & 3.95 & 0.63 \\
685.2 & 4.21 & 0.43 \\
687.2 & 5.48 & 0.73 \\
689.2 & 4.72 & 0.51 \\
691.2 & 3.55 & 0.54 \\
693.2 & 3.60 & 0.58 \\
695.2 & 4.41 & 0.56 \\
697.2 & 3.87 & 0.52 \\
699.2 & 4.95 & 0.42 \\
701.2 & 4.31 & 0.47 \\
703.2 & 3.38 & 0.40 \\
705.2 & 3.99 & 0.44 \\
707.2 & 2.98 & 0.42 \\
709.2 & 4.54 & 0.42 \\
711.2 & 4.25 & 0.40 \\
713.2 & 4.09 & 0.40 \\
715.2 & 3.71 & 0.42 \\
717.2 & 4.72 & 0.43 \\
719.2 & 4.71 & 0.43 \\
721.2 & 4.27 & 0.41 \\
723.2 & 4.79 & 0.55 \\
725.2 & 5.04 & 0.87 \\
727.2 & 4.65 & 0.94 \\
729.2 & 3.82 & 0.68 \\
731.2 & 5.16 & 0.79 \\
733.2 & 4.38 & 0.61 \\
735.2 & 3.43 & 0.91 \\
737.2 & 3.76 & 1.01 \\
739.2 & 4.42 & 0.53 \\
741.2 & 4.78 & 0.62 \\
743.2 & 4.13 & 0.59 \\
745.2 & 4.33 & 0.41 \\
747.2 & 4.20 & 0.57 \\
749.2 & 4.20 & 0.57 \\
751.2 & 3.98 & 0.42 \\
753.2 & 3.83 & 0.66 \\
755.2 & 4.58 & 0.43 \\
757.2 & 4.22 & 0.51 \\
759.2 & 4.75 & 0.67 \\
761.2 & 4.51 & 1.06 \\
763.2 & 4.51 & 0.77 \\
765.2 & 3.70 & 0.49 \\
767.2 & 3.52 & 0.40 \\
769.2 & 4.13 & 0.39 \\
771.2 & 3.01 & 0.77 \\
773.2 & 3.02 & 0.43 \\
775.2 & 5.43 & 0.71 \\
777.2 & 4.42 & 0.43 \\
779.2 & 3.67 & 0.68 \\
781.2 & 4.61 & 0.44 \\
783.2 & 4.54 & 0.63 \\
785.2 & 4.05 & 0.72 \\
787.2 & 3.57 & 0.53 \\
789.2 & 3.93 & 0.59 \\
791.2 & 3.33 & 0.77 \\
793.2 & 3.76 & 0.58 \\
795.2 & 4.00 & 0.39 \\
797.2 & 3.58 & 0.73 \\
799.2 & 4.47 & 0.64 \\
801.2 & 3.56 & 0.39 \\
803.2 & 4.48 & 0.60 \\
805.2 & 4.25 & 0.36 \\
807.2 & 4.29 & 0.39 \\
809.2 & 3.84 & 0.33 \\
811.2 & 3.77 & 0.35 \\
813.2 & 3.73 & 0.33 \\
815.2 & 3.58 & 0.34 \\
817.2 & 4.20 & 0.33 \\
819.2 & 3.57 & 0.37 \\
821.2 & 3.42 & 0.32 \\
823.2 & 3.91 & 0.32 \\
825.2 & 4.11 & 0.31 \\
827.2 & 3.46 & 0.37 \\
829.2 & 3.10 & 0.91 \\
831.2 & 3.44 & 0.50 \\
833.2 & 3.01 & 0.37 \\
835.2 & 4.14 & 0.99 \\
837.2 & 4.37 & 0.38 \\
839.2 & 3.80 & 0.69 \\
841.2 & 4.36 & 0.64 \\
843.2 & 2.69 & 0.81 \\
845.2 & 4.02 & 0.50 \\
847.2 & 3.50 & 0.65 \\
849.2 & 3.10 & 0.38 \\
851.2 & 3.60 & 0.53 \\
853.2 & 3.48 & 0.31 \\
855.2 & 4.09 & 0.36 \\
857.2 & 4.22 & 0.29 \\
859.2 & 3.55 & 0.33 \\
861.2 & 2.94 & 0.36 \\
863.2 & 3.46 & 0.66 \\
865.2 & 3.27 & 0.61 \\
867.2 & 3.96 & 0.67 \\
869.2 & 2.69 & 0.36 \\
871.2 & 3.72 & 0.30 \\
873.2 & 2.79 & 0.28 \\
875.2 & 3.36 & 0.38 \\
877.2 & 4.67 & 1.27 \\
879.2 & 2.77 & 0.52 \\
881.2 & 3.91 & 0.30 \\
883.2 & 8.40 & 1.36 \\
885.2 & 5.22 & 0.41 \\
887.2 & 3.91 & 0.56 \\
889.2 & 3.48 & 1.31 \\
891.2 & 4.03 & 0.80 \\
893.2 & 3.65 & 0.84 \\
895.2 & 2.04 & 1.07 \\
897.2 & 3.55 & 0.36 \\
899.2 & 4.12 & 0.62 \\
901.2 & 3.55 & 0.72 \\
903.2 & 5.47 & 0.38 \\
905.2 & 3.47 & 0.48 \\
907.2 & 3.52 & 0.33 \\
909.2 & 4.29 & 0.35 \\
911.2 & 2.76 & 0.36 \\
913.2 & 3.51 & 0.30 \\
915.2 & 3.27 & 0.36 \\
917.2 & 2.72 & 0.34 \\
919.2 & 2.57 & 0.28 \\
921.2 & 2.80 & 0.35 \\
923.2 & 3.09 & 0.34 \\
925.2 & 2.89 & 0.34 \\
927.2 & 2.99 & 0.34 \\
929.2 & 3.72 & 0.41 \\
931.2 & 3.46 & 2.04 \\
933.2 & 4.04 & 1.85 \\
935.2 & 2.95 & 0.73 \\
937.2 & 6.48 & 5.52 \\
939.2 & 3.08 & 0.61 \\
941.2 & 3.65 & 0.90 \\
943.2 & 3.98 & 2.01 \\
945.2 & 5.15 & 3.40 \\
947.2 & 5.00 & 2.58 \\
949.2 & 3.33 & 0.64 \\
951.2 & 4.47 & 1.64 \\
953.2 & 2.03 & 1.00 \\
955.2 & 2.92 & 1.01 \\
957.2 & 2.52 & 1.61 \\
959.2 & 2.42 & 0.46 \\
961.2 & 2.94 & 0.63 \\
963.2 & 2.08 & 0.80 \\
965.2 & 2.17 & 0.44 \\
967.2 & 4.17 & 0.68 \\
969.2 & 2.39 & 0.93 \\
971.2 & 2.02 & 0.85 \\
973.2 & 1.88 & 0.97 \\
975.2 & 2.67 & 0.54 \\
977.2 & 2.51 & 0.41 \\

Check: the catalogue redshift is 0.35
